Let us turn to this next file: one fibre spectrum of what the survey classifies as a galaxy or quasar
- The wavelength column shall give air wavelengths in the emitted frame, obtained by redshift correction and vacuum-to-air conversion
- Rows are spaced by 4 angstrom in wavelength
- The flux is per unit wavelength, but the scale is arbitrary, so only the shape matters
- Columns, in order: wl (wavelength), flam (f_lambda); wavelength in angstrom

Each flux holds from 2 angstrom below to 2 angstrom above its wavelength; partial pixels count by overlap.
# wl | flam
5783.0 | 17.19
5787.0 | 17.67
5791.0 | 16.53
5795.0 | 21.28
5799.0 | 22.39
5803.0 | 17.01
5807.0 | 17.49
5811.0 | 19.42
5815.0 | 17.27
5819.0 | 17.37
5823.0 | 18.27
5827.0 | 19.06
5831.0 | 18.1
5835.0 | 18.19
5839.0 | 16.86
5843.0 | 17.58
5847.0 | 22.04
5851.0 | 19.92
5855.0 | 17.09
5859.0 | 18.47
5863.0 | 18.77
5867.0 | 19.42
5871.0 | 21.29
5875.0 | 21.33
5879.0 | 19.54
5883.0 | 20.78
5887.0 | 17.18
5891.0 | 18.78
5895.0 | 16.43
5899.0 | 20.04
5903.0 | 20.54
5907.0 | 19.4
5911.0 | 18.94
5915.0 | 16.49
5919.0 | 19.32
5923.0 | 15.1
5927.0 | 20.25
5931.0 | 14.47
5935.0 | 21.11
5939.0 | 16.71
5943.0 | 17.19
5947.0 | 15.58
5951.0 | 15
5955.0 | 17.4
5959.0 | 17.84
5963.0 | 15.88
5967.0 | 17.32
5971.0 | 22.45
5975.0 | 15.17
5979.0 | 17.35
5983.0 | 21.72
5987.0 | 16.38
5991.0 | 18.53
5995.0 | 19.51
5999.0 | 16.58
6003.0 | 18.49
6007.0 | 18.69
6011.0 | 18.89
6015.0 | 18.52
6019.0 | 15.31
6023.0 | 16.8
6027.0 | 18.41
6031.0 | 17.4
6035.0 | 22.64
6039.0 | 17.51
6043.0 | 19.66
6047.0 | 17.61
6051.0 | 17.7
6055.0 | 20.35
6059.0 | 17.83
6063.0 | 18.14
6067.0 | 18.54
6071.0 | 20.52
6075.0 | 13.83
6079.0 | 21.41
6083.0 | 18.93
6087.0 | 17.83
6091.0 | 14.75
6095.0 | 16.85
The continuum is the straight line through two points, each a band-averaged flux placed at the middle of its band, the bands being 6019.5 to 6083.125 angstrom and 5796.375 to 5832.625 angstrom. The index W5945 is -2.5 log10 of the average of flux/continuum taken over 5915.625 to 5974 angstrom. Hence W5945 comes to 0.06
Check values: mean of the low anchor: 18.5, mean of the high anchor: 18.5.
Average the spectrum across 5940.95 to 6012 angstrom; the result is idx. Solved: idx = 17.8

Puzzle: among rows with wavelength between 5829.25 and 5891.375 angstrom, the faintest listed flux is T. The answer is 16.86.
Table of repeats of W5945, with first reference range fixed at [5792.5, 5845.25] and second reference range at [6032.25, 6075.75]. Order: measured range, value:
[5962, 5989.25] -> 0.03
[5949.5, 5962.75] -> 0.12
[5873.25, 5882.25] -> -0.11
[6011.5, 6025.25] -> 0.09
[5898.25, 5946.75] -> 0.02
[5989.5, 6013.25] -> 0.01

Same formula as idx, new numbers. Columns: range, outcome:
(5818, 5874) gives 18.8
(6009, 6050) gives 18.3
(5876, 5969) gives 17.9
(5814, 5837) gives 18.1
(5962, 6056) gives 18.3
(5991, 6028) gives 17.9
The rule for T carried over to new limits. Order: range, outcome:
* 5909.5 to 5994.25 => 14.47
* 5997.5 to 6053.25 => 15.31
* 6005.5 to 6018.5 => 18.52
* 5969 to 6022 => 15.17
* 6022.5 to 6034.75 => 16.8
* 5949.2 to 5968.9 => 15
